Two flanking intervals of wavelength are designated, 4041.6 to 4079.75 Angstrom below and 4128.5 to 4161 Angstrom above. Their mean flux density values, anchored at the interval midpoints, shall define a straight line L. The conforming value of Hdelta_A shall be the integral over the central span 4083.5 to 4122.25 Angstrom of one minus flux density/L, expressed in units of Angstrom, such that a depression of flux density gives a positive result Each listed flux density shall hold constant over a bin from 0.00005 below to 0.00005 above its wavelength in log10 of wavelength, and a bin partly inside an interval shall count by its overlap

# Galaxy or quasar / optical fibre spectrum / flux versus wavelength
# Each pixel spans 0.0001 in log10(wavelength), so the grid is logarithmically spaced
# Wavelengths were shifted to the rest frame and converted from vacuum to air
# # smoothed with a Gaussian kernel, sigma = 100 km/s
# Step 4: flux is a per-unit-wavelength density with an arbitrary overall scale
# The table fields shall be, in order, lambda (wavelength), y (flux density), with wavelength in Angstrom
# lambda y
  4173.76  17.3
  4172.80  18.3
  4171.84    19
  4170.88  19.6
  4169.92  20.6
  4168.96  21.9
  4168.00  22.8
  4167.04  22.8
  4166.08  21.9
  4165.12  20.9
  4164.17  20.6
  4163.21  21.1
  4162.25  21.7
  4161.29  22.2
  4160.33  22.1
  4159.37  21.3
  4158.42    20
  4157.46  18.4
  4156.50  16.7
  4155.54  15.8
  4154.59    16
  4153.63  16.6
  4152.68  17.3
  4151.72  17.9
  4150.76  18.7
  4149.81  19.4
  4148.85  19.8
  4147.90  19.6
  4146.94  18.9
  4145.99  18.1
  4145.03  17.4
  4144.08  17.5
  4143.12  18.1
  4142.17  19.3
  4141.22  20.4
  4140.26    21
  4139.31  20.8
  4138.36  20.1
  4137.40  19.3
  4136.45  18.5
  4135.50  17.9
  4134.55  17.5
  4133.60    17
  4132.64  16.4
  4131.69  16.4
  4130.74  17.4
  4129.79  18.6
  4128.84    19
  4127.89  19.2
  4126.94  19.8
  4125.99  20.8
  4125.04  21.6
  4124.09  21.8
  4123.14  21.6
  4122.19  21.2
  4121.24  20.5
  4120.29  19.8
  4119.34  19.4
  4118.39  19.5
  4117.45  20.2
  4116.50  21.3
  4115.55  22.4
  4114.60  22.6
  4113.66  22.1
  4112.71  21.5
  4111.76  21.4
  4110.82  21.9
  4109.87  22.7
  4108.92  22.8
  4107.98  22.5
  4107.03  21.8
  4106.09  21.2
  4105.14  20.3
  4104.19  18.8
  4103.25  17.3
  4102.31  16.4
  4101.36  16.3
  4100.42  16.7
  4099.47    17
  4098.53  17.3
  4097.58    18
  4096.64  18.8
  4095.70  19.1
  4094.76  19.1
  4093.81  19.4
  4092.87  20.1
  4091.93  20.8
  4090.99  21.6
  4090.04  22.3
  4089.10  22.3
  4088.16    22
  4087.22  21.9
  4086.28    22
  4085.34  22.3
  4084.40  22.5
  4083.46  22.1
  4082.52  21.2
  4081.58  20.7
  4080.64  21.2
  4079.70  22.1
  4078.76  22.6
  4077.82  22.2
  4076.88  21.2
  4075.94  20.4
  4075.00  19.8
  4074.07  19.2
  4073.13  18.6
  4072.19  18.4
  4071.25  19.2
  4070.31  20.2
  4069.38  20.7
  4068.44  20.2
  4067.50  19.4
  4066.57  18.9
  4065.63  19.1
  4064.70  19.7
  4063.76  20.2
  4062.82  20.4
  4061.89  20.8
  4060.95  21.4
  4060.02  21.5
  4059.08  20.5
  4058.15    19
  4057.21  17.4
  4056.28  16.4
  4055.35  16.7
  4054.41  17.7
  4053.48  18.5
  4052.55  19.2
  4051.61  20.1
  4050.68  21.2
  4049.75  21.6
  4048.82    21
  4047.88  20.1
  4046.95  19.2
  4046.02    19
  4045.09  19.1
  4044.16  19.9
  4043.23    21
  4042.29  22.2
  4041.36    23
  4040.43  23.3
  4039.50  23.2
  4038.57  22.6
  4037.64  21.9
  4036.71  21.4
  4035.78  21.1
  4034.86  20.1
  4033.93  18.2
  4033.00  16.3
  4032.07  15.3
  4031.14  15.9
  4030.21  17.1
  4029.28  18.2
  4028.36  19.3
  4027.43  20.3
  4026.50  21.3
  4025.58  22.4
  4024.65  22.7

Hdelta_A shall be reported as -2.5 Angstrom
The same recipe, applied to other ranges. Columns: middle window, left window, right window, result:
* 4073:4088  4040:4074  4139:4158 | -1.4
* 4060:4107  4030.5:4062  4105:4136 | -0.1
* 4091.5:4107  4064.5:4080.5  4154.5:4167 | 1.2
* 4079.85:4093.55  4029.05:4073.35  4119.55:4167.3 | -1.4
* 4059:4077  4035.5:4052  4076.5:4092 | 1.3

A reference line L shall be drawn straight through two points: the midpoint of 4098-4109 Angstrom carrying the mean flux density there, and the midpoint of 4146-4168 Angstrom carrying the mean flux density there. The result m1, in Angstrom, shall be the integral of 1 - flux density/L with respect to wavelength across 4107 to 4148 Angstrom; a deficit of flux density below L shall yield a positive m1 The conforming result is -1.57 Angstrom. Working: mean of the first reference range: 18.9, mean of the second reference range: 19.6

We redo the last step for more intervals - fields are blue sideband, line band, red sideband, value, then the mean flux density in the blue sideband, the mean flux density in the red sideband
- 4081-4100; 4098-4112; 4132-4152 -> 0.28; 20.5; 18.7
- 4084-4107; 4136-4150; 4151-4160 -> -0.72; 19.8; 17.9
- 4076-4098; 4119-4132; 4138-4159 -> -0.22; 21.1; 18.5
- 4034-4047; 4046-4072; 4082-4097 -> 1.90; 21.2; 21.1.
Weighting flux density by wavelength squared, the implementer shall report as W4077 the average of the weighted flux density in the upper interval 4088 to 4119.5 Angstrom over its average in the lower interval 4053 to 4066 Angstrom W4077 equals 1.07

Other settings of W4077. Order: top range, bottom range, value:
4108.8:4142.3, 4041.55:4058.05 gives 1.07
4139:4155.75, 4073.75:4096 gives 0.90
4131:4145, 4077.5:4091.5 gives 0.87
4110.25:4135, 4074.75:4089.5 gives 0.94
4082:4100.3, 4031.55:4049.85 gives 1.03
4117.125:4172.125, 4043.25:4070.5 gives 1.03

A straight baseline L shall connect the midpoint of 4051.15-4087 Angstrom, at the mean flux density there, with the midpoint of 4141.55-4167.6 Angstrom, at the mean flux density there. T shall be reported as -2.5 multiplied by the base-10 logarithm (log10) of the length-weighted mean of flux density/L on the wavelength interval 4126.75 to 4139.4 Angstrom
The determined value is 0.07 mag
